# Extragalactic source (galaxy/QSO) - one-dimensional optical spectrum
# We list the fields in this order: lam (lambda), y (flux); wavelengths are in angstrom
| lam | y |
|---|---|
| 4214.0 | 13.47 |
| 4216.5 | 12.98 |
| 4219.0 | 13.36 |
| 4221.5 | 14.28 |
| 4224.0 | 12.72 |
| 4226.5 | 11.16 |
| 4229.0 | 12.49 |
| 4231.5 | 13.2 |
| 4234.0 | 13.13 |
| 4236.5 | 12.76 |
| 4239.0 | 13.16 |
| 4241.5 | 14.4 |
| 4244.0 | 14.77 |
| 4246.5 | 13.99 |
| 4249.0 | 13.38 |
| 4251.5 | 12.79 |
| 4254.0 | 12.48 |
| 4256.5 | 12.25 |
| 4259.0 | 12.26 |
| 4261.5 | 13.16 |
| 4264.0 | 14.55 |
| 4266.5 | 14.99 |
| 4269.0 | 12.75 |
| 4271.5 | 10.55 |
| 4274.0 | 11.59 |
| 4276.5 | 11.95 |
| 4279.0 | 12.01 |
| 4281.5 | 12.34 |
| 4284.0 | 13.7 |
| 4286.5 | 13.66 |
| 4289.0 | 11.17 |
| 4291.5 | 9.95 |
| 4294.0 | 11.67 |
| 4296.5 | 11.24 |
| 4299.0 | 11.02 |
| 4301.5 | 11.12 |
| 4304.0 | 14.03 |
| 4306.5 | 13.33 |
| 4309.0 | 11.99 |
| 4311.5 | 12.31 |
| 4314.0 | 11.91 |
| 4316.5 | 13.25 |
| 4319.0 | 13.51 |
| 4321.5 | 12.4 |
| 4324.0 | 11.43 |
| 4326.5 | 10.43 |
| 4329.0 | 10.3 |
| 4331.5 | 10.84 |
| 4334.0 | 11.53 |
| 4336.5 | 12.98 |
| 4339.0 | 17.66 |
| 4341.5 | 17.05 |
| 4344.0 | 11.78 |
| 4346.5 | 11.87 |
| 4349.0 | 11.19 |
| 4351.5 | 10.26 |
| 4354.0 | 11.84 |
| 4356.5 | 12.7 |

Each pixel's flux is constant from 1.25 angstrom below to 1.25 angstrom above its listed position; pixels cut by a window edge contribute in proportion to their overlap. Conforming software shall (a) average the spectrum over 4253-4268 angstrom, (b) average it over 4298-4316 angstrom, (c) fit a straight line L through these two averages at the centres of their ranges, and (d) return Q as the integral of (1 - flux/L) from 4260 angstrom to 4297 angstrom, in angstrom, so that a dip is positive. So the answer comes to 1.55 angstrom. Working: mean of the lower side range 13.3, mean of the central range 12.4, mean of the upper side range 12.3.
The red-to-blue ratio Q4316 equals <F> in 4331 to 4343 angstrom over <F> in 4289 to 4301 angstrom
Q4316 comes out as 1.29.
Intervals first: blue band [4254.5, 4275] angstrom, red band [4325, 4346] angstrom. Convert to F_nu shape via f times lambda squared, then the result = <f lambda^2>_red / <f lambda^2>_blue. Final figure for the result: 1.0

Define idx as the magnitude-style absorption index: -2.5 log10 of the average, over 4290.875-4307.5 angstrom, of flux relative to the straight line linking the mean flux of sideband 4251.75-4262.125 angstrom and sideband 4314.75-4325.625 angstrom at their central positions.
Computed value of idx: 0.064 mag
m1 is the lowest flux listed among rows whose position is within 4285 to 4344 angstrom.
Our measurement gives 9.95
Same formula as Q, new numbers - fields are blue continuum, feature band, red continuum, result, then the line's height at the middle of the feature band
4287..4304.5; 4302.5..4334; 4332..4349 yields 0.8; 12.5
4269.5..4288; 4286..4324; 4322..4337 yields -1.3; 11.7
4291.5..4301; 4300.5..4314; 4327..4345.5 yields -1.0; 11.6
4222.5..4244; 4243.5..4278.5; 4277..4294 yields -1.0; 12.5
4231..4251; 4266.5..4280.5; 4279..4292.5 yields 0.6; 12.6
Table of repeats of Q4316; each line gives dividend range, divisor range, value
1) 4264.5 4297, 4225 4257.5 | 0.93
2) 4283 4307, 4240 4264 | 0.90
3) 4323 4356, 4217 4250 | 0.92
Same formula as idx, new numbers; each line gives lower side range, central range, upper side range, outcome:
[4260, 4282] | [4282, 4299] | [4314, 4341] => 0.07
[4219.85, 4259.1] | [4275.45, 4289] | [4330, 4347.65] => 0.05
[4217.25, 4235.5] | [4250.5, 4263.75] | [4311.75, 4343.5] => 0.01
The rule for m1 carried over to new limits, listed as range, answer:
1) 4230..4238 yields 12.76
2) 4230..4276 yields 10.55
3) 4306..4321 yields 11.91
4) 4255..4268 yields 12.25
